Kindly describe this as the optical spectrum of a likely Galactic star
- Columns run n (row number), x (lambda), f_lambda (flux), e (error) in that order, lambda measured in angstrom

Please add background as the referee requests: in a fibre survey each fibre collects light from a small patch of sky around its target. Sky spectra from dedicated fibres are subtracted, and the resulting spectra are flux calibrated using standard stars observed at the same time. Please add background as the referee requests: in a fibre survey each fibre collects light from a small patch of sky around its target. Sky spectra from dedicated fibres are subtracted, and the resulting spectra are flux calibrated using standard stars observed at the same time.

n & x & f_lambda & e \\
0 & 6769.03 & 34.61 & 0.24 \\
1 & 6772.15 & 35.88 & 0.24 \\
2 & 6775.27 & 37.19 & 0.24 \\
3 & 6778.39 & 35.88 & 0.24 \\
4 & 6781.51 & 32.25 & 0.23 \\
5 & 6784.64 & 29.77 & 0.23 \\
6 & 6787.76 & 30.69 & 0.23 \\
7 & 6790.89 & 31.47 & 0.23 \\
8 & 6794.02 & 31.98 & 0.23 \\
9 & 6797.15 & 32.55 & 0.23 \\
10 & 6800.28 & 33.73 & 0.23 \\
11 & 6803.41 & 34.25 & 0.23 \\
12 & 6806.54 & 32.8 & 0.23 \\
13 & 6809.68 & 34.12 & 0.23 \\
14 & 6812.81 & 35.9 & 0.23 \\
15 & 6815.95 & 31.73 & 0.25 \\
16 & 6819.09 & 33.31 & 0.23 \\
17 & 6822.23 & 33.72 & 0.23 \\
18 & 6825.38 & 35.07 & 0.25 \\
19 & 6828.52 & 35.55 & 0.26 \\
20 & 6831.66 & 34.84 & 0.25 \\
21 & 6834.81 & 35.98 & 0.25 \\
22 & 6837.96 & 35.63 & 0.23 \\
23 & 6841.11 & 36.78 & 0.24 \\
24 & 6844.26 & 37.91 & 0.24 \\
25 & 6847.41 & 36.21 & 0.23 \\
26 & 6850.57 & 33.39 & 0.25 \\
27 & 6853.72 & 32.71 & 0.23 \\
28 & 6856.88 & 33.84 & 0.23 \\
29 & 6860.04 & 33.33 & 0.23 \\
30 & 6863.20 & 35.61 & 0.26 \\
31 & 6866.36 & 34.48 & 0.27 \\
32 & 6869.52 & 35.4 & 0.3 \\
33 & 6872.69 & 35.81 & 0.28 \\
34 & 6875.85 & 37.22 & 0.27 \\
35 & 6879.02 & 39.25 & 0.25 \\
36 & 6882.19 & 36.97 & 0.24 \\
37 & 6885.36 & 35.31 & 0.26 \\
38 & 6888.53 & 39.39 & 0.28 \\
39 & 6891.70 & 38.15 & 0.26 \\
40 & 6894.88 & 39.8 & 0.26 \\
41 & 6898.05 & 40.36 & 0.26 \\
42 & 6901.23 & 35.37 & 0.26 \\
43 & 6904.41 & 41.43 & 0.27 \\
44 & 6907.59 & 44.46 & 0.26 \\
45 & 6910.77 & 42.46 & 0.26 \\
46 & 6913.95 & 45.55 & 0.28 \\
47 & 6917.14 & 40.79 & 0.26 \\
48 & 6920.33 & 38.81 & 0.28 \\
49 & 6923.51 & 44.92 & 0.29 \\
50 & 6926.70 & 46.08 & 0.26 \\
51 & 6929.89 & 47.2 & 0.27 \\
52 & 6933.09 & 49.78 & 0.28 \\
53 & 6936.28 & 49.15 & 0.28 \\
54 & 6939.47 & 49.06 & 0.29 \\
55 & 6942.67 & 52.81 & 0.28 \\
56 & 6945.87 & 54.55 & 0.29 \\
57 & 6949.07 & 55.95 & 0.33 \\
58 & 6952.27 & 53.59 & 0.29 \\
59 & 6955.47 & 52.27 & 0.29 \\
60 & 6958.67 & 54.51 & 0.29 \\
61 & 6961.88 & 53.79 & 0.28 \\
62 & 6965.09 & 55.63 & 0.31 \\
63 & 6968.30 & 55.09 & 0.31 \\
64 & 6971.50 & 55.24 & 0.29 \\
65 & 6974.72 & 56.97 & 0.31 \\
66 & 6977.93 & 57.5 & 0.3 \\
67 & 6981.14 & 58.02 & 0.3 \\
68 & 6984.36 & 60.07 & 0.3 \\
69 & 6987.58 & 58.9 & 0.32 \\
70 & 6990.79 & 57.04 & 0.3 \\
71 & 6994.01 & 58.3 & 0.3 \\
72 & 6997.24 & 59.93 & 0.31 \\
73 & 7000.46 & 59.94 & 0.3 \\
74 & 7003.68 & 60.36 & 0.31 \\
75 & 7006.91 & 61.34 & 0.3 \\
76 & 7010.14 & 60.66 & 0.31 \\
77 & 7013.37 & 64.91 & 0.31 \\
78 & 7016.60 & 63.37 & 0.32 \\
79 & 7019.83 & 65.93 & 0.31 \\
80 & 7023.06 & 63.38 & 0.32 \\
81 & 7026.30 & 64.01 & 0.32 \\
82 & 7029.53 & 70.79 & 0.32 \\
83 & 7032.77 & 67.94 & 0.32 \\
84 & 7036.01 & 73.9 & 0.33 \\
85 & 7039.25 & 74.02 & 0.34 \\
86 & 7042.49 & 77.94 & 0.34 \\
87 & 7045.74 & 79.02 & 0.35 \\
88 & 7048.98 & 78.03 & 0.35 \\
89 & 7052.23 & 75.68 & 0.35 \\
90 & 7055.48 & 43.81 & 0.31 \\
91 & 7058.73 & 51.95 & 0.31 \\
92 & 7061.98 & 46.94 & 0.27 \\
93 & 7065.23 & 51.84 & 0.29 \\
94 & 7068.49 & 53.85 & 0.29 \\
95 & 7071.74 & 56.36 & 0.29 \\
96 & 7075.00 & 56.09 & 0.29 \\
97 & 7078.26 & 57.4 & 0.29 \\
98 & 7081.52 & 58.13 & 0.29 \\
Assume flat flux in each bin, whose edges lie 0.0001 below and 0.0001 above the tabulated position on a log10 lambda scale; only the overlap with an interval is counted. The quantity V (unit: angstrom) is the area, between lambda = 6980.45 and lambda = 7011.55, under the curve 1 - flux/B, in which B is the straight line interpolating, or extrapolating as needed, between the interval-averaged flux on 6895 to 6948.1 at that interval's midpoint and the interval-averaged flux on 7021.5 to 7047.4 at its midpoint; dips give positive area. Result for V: 1.5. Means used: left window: 45.2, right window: 71.4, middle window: 59.5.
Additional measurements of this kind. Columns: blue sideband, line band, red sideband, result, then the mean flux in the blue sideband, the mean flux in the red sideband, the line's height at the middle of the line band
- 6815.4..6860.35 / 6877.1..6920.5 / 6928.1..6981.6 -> 4.5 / 34.8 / 53.5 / 44.5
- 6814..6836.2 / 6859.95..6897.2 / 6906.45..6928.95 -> 2.5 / 34.3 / 43.4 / 39.6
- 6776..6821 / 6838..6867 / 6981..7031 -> 3.9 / 33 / 61.8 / 40.5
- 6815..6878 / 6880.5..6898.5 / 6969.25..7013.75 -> 1.7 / 35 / 59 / 42.1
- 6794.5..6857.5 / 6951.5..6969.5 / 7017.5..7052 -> 1.3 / 34.5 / 71.5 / 58.3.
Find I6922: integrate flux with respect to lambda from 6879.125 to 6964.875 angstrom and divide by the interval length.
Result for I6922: 45.6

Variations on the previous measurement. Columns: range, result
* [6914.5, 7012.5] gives 54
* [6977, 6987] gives 58.6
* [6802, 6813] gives 34.1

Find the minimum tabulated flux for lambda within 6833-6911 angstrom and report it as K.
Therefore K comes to 32.71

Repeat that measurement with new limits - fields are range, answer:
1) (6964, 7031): 55.09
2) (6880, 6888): 35.31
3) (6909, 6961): 38.81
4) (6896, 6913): 35.37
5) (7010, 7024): 60.66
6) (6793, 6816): 31.73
